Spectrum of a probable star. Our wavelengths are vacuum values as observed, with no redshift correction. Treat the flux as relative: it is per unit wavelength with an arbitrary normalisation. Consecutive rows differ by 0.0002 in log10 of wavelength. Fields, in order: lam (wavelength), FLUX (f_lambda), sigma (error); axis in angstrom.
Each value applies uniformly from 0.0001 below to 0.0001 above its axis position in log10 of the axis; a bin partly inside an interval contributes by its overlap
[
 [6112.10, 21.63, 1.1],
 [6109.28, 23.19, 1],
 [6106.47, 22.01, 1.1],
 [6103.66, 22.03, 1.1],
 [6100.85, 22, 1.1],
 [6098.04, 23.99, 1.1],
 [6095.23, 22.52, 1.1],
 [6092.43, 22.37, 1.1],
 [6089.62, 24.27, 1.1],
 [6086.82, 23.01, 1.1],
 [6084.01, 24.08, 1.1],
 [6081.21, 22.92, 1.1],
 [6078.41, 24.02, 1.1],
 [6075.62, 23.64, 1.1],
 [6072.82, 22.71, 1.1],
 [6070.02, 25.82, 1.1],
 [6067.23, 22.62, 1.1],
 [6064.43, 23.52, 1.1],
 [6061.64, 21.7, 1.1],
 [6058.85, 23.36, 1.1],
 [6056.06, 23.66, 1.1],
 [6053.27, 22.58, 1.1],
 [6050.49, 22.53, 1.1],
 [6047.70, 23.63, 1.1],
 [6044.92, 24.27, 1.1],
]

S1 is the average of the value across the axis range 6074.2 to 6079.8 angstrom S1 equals 23.9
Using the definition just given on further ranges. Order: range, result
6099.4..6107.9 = 22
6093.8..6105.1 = 22.6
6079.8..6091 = 23.6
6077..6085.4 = 23.7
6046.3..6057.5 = 23.1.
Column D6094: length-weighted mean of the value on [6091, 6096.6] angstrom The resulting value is 22.5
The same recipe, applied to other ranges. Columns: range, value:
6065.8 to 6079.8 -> 23.8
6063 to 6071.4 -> 24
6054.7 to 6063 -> 22.9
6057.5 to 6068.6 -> 22.8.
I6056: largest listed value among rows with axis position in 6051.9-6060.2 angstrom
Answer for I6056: 23.66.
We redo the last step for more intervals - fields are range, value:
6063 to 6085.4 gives 25.82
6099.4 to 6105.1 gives 22.03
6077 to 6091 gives 24.27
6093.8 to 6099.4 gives 23.99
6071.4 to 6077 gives 23.64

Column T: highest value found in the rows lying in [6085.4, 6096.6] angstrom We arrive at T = 24.27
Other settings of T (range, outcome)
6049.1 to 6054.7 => 22.58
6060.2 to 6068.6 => 23.52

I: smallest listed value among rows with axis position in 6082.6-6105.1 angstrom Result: 22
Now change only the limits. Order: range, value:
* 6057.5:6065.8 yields 21.7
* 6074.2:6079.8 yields 23.64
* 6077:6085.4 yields 22.92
